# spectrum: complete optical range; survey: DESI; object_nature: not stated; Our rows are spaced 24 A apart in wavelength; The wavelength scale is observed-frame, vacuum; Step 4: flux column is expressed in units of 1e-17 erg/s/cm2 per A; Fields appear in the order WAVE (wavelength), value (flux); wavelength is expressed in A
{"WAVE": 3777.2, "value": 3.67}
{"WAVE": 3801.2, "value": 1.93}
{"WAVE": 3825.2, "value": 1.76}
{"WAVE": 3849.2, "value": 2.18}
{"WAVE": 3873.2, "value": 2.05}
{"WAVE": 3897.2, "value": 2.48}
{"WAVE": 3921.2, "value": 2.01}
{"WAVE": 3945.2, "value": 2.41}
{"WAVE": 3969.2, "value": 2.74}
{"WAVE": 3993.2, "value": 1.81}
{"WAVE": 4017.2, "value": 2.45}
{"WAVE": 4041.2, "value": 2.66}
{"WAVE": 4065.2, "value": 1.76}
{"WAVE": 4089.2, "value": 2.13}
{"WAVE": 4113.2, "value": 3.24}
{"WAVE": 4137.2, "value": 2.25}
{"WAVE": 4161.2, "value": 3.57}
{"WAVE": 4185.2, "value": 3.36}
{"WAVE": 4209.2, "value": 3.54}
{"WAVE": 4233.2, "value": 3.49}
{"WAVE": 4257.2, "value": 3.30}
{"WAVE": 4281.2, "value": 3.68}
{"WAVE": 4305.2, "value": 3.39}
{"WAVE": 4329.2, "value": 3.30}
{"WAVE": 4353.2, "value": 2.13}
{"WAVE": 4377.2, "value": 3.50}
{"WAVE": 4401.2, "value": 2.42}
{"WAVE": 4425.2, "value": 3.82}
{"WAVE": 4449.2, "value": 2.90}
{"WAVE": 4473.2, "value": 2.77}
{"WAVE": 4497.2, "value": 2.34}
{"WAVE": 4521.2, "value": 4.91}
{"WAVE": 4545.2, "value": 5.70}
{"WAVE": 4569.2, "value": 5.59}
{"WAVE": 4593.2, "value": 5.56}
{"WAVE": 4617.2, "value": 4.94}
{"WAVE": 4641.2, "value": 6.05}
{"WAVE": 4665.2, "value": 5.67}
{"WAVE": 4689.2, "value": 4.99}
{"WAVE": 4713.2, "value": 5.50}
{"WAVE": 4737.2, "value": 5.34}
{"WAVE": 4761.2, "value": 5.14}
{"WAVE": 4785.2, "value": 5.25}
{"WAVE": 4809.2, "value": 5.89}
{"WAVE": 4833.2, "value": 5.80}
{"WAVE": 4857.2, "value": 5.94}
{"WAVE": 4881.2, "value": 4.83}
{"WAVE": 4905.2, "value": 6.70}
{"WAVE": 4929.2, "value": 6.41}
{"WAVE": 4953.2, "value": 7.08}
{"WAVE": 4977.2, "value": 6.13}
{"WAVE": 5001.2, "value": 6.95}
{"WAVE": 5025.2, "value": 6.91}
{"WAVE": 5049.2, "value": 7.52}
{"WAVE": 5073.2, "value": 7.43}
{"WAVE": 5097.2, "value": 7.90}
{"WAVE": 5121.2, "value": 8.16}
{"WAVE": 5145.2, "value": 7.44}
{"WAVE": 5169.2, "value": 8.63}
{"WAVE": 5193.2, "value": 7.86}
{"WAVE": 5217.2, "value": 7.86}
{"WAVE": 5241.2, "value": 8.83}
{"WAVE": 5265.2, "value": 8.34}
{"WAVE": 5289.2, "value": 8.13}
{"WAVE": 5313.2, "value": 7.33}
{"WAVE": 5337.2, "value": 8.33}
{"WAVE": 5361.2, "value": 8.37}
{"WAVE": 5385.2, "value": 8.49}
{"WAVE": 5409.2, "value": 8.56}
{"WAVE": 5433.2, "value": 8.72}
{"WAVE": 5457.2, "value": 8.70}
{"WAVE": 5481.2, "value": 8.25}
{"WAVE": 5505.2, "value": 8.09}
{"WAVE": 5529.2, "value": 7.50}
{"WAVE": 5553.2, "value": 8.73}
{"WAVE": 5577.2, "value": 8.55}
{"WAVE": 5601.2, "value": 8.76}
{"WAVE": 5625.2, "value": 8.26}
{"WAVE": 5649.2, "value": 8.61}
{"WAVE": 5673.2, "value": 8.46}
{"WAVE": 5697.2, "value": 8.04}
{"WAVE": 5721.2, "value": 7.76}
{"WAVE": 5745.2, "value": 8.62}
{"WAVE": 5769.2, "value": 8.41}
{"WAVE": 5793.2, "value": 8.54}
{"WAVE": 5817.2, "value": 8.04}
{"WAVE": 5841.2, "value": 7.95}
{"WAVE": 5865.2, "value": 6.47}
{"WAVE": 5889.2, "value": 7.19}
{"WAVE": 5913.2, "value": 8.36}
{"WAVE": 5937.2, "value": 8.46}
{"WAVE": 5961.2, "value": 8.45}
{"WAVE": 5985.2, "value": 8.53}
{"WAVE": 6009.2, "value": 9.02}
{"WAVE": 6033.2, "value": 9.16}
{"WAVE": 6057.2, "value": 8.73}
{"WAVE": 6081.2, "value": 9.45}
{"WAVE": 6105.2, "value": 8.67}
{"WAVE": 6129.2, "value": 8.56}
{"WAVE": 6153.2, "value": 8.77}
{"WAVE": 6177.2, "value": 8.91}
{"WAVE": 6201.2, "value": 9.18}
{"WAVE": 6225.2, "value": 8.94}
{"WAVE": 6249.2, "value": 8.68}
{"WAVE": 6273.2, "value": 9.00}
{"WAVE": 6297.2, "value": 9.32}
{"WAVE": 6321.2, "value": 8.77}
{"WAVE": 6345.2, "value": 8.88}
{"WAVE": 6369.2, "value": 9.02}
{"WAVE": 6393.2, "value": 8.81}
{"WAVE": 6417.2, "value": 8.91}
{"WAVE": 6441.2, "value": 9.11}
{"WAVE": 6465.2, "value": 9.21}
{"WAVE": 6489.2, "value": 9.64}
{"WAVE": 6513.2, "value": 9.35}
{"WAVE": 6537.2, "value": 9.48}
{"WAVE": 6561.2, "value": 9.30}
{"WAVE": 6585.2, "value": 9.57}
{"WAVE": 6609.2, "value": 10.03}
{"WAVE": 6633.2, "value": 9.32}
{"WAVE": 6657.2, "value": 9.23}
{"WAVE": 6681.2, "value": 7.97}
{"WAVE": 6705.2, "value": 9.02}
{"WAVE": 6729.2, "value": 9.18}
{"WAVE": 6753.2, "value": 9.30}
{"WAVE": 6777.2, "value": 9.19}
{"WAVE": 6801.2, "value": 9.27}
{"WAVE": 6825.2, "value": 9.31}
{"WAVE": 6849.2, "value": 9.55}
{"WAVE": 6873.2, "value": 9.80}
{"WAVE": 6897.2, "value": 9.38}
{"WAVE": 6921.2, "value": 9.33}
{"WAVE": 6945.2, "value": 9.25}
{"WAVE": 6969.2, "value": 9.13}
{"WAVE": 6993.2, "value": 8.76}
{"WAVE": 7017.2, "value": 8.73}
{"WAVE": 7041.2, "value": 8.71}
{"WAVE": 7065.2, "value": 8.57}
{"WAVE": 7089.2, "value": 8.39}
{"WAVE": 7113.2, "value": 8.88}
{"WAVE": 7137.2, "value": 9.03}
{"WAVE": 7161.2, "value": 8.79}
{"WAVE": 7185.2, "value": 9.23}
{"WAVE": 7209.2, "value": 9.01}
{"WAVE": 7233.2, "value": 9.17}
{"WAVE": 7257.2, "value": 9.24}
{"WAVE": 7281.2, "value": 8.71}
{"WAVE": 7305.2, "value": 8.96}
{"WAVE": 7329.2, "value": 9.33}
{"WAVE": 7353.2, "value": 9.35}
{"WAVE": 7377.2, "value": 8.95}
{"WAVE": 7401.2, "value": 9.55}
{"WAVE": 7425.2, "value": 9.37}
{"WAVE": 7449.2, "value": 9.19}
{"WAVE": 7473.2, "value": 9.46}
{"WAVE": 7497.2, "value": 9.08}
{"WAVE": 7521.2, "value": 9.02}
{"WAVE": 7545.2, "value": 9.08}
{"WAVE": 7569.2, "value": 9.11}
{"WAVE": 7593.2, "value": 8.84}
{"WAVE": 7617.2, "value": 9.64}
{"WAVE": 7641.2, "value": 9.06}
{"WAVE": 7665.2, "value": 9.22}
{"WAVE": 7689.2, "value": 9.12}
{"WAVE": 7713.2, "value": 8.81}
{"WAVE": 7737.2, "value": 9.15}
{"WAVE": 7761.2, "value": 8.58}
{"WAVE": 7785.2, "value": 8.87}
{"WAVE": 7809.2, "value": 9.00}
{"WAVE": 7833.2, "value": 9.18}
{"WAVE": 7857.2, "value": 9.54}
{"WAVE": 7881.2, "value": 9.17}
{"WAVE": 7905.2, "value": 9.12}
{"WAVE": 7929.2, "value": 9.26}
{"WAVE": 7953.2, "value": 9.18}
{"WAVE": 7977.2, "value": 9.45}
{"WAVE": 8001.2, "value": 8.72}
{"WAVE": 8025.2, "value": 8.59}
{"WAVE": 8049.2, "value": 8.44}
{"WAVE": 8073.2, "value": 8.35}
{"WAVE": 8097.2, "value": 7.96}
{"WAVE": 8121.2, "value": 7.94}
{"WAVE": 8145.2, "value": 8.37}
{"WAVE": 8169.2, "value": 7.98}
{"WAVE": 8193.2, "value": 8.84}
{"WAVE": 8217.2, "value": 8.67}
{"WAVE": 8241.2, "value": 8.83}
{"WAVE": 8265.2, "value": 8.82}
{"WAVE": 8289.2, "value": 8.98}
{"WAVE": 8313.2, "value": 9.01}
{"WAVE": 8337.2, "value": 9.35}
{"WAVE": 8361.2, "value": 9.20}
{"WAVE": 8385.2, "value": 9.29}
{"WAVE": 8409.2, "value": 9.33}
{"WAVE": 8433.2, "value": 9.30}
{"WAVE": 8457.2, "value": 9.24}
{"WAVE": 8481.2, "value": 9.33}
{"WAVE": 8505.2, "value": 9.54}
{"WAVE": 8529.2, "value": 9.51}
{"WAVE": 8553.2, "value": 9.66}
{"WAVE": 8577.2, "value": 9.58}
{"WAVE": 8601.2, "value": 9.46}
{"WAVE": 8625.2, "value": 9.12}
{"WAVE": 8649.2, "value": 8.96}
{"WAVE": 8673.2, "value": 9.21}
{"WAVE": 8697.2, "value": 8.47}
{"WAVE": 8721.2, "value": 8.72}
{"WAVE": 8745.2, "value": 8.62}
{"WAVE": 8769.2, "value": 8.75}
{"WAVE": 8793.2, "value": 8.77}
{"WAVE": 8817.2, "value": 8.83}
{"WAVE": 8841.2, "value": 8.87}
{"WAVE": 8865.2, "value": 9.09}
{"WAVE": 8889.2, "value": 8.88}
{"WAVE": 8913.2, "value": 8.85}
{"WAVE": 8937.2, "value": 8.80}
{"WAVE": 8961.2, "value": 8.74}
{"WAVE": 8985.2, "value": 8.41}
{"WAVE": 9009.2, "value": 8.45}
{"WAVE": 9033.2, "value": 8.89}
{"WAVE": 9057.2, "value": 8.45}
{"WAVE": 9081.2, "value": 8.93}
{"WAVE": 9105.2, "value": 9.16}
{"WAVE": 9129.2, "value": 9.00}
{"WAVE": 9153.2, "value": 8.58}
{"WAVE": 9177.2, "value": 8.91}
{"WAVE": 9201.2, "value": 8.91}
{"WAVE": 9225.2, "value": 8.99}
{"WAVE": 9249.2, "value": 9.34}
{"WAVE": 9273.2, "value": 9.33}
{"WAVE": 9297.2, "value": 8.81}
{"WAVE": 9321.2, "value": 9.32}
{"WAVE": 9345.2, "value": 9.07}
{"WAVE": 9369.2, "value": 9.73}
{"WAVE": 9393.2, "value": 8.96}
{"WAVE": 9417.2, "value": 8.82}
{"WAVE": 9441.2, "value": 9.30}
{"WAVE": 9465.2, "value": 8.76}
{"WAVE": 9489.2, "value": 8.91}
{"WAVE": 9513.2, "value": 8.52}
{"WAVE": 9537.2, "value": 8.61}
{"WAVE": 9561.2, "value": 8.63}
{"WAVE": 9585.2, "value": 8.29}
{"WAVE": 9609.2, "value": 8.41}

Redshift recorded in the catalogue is 0.13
